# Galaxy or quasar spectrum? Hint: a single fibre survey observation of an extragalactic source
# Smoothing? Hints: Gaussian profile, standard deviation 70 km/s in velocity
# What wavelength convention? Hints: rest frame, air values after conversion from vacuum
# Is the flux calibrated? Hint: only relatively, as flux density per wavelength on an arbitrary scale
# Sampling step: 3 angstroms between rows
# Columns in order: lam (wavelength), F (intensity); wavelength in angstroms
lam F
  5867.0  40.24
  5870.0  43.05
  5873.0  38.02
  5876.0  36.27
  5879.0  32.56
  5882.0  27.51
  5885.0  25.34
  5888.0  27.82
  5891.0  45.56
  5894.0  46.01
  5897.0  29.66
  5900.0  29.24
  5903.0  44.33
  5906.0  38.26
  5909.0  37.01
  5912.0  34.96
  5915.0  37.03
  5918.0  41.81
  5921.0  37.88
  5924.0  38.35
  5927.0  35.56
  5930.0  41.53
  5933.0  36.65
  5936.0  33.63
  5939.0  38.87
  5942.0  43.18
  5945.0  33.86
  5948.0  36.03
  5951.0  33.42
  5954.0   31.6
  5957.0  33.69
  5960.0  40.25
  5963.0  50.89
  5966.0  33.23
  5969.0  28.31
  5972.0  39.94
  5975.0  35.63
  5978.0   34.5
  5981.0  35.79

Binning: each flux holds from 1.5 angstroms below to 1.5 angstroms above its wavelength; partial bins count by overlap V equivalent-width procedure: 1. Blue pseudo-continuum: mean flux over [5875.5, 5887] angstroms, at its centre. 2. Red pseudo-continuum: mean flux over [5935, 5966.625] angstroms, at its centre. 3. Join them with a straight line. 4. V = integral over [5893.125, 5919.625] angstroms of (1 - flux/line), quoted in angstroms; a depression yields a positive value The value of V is -4.0 angstroms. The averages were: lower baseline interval 29.8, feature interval 37.4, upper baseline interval 37.3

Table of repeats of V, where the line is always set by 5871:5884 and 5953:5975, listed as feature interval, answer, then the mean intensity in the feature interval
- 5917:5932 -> -1.5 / 38.9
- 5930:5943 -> -0.9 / 38.3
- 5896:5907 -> -0.3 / 35.5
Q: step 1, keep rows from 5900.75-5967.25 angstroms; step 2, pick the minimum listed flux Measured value 31.6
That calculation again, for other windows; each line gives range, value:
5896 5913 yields 29.24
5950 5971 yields 28.31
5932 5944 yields 33.63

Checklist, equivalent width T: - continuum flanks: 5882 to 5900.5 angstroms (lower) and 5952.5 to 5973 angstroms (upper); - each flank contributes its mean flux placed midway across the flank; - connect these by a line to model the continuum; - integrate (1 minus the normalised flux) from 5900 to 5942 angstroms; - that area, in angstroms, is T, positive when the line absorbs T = -3.67 angstroms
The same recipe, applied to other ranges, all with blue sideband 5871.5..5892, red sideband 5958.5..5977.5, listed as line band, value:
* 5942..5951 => 0.1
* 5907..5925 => -1.5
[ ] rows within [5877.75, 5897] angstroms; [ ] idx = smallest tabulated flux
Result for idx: 25.34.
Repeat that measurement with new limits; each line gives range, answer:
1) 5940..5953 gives 33.42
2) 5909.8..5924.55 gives 34.96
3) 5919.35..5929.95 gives 35.56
